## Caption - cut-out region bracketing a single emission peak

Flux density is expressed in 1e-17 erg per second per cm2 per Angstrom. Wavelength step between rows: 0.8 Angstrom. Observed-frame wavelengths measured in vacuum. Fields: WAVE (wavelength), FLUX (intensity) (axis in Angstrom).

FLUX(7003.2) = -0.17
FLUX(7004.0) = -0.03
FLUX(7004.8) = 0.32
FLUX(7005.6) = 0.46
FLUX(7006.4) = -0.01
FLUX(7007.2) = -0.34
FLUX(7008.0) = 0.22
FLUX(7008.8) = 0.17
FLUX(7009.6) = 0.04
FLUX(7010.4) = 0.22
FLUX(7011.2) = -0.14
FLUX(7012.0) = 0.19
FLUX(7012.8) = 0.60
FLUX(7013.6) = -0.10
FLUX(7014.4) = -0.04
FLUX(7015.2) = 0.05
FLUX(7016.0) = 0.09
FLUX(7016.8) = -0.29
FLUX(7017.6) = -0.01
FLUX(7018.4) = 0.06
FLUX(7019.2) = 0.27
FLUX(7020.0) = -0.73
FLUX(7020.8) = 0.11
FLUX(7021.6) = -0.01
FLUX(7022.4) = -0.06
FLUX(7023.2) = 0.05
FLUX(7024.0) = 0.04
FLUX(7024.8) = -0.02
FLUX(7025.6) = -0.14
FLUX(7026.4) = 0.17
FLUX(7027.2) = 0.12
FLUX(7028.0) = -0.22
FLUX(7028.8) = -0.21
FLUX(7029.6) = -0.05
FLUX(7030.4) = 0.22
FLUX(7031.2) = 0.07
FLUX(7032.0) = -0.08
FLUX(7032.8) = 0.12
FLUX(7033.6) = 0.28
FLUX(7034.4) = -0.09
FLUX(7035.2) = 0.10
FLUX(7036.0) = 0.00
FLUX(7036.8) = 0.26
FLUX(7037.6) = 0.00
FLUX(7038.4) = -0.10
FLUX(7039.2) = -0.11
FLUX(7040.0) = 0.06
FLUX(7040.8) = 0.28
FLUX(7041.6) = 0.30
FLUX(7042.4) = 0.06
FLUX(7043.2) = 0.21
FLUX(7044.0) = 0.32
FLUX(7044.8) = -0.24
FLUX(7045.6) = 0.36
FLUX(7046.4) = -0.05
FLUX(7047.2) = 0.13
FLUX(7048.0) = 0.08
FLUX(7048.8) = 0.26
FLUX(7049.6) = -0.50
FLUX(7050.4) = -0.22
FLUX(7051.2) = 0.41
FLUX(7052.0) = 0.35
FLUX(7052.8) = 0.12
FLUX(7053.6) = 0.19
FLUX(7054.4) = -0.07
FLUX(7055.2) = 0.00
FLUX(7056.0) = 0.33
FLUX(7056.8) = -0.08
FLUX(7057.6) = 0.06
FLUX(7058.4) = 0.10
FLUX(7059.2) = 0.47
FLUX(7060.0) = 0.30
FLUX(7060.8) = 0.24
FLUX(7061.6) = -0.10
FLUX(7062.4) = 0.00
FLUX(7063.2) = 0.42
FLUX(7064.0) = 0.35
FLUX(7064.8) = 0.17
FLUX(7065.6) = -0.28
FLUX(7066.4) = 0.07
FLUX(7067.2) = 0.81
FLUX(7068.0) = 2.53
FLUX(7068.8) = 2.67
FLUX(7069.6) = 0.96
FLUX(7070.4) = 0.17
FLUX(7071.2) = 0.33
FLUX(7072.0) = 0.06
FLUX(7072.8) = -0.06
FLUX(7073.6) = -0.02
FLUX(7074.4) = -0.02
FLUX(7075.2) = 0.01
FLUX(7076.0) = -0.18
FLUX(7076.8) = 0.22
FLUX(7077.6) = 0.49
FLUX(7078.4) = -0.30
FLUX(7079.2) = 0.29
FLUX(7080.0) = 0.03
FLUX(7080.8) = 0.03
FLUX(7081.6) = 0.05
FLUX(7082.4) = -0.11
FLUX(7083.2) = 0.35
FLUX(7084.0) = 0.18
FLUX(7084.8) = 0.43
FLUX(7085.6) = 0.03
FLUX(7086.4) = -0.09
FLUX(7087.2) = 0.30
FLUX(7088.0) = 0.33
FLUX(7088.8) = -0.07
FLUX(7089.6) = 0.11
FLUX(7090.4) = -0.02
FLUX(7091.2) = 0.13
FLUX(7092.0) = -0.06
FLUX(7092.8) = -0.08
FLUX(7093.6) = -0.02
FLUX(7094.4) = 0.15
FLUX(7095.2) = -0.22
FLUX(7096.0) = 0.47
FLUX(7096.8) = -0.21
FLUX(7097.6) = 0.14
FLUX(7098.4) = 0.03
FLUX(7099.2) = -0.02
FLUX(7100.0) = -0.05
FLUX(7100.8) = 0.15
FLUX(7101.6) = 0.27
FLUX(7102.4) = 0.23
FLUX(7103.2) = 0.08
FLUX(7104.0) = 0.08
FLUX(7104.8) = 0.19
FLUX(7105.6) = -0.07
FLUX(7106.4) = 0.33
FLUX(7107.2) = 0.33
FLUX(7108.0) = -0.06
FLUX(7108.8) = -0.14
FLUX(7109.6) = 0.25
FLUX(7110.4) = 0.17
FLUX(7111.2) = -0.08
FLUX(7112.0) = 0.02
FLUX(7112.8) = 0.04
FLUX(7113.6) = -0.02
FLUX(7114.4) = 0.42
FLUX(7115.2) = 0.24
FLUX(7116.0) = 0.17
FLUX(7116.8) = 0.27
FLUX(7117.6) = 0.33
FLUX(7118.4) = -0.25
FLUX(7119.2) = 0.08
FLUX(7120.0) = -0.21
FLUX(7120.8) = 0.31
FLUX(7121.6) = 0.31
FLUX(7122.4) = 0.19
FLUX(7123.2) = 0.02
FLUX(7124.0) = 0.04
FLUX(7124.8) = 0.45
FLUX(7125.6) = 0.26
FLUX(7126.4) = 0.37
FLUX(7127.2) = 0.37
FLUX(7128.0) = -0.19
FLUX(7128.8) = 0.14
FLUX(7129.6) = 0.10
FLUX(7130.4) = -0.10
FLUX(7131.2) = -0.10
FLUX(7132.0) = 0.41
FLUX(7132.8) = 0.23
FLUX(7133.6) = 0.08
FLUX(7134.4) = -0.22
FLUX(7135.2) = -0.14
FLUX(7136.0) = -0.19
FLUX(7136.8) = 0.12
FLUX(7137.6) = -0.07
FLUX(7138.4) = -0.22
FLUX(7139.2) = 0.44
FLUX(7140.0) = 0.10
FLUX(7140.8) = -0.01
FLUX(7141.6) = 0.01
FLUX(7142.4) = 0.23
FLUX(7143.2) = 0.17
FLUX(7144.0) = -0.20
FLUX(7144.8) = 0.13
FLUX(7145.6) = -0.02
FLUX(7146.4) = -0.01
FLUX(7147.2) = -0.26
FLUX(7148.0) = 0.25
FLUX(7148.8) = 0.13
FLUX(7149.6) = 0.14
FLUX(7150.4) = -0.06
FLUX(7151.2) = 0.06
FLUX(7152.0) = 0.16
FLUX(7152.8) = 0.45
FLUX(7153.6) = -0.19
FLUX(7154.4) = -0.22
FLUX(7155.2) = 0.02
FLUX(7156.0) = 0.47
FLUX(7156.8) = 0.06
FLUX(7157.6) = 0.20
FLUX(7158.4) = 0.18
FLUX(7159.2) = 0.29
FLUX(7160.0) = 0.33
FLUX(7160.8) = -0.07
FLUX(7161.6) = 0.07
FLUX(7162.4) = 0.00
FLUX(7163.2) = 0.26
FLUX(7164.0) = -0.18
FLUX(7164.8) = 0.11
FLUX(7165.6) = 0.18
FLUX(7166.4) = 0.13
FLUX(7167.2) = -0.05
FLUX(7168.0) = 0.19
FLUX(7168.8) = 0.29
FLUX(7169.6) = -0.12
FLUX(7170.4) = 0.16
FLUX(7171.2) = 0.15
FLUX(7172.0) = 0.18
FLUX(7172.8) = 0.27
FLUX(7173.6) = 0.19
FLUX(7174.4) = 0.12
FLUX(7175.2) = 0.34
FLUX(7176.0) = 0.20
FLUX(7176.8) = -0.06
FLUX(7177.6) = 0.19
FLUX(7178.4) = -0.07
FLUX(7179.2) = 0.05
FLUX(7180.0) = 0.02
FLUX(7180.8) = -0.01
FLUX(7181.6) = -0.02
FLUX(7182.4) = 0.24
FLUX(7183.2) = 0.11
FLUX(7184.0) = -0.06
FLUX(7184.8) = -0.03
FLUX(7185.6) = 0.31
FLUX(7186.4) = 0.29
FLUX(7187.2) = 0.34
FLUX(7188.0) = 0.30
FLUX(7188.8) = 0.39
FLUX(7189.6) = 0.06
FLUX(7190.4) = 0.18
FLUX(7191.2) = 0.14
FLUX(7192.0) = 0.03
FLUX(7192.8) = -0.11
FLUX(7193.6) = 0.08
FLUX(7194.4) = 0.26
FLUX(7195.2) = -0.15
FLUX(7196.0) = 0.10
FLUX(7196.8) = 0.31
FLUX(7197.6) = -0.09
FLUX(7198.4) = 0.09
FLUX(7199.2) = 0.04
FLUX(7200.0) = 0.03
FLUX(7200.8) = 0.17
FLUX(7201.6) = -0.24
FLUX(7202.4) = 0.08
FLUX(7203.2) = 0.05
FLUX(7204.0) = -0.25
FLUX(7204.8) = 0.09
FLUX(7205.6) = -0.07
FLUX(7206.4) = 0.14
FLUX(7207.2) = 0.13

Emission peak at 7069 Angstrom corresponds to H-alpha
